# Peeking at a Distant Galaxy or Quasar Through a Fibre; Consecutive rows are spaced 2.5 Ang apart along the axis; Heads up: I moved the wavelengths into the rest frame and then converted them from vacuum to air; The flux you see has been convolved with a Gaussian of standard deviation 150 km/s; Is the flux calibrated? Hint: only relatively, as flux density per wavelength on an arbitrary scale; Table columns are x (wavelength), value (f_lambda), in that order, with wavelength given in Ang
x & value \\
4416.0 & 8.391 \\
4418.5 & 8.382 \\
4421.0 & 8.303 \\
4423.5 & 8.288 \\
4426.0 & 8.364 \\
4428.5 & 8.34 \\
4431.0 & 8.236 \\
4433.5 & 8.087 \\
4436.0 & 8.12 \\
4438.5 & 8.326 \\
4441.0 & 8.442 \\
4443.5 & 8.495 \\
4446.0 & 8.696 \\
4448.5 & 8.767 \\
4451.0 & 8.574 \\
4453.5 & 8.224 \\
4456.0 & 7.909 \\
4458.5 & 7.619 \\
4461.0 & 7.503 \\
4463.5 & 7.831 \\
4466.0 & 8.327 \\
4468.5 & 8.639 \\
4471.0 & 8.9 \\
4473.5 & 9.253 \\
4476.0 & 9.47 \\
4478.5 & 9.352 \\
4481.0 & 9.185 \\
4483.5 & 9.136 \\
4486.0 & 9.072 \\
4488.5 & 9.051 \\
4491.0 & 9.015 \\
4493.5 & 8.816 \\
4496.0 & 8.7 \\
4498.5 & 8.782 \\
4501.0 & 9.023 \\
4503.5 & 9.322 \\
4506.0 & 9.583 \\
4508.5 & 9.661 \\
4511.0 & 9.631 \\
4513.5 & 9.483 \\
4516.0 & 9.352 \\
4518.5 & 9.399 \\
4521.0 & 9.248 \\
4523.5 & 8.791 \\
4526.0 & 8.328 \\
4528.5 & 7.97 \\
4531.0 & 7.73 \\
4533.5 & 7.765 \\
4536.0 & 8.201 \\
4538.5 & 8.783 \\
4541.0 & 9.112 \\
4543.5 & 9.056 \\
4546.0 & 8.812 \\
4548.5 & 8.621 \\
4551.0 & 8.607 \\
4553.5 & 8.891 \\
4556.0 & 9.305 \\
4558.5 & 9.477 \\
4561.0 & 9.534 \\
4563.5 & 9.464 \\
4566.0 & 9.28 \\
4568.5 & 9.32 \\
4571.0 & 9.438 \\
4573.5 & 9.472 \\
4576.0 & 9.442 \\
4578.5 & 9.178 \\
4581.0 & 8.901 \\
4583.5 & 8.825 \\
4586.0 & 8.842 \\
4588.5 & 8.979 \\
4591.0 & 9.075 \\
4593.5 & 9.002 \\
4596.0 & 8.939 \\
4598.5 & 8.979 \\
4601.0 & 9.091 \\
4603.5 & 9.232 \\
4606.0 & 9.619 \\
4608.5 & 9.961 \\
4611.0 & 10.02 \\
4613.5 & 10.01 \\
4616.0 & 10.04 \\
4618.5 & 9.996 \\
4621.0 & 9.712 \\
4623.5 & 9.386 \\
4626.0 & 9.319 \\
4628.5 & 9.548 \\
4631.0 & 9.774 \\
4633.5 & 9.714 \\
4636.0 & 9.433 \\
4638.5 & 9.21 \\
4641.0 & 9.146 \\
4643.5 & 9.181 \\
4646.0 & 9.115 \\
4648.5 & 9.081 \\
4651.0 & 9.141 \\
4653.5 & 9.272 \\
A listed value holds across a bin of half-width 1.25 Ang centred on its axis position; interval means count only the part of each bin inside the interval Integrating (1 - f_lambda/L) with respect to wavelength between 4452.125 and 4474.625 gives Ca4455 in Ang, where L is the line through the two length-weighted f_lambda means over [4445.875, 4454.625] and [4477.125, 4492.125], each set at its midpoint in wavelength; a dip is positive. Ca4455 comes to 1.38 Ang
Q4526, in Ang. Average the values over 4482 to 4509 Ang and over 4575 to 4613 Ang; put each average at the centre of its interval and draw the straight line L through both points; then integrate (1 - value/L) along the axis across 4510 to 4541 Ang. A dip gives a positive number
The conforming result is 1.4 Ang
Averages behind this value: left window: 9.09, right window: 9.22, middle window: 8.73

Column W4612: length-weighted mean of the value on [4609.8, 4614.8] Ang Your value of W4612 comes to 10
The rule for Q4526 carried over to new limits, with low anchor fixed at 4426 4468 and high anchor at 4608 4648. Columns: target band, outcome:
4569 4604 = 0.6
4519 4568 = 0.8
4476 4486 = -0.9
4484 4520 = -2.3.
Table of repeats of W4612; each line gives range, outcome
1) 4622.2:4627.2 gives 9.36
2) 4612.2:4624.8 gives 9.83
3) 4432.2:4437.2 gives 8.1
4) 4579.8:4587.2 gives 8.86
